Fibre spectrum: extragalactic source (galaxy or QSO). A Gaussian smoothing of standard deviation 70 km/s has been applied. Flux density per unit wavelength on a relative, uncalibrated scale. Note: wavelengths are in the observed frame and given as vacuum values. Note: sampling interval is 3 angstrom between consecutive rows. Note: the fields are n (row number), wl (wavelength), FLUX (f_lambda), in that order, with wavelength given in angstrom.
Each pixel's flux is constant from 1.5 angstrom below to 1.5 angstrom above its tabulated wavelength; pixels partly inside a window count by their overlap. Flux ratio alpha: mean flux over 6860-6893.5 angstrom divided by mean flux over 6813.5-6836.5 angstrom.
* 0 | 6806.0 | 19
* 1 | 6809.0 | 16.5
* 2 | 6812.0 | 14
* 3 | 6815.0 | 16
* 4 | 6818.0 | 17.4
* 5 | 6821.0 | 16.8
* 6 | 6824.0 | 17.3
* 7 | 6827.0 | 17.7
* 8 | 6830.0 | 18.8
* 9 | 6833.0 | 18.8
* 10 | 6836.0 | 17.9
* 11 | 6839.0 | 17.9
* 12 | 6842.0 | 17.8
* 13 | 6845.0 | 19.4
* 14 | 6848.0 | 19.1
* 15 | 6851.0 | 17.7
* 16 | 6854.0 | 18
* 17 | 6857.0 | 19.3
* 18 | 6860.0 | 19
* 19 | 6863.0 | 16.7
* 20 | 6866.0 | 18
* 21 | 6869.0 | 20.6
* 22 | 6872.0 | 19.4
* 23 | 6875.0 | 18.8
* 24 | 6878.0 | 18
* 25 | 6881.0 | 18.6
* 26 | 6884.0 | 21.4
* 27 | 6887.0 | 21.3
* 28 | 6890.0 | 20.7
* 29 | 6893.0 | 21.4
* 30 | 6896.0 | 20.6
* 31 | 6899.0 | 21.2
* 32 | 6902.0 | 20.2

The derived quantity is 1.1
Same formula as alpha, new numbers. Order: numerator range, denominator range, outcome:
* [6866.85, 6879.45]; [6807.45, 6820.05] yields 1.19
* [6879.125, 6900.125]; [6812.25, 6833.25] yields 1.20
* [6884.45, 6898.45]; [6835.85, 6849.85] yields 1.14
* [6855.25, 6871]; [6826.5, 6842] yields 1.03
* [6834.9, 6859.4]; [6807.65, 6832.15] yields 1.09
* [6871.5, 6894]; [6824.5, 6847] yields 1.09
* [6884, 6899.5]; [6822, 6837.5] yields 1.17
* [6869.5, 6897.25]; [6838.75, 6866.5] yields 1.09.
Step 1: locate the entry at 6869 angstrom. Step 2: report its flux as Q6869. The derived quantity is 20.6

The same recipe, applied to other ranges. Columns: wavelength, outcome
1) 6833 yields 18.8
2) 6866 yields 18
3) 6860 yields 19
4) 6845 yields 19.4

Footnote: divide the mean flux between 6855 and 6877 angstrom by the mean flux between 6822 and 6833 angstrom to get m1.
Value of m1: 1.04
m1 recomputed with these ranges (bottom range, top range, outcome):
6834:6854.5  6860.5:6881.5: 1.02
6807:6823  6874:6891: 1.22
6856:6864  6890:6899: 1.14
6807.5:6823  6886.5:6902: 1.29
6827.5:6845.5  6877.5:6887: 1.08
